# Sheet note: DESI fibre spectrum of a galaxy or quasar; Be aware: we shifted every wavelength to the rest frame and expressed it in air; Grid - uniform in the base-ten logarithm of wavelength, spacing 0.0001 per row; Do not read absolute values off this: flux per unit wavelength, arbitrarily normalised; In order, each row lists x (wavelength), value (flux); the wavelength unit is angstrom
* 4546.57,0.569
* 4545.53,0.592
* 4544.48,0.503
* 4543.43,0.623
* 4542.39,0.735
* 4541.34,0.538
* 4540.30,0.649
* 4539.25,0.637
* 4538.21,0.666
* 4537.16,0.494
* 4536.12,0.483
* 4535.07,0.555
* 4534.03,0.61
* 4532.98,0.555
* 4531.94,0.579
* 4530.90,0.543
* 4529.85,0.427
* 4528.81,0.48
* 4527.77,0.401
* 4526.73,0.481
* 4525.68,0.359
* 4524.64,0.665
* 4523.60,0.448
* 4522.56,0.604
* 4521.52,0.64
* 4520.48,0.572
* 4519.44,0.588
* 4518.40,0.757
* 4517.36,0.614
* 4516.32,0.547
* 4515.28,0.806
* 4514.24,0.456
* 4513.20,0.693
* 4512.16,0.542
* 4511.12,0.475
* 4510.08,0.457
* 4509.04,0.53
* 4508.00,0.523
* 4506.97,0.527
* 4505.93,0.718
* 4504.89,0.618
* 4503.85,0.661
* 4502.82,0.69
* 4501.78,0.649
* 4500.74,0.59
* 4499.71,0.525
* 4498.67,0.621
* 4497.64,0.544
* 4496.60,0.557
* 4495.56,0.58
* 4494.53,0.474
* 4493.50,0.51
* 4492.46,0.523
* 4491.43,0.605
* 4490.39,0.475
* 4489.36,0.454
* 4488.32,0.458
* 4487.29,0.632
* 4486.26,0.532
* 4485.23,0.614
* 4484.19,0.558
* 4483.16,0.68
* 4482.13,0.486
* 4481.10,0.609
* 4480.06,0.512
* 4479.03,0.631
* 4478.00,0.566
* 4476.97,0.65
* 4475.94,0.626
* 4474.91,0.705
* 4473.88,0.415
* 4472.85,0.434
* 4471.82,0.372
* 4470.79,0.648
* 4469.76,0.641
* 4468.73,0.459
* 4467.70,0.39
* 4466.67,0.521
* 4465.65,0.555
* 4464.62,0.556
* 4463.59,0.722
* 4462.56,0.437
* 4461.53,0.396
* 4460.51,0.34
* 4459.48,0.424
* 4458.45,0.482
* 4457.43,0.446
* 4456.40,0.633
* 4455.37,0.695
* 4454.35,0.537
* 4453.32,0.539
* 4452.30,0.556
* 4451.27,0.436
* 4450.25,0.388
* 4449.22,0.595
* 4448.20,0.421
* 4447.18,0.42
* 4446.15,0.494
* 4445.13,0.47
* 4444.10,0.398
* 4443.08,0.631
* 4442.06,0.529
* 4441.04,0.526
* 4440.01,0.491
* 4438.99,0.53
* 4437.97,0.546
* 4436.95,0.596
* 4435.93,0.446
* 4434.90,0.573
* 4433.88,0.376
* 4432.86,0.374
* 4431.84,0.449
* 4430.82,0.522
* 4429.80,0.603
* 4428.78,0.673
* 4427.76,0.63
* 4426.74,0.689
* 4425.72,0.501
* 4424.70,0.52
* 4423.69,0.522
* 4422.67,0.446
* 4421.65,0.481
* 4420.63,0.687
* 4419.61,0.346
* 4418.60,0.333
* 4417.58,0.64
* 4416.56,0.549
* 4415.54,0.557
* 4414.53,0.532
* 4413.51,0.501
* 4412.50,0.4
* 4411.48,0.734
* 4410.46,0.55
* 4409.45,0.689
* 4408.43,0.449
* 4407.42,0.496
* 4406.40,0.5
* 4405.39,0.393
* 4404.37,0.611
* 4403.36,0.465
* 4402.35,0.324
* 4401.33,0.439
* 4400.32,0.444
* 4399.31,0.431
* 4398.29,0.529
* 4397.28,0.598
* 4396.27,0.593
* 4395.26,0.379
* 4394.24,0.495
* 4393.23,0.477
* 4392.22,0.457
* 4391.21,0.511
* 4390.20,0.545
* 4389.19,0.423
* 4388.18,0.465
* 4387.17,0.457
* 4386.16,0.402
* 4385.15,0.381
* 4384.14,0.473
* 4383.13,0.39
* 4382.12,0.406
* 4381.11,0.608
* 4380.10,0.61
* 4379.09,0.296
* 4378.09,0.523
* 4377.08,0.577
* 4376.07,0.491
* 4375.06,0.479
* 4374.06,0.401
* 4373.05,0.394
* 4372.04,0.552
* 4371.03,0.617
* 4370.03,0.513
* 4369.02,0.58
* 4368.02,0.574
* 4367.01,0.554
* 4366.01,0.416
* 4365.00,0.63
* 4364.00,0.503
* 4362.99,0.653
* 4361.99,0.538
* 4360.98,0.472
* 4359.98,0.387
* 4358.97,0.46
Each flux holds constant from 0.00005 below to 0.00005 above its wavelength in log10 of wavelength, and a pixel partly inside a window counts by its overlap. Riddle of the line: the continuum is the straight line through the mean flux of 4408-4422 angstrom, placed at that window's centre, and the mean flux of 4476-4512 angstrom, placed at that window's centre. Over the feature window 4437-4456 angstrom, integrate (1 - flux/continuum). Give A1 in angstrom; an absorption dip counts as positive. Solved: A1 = 1.1 angstrom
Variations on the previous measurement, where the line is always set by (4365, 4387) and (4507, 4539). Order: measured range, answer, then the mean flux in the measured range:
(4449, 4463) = 0.9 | 0.491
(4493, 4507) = -1.3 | 0.593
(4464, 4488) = -1.1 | 0.556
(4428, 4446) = 0.0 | 0.515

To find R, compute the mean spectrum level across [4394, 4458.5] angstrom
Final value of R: 0.513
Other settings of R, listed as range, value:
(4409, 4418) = 0.571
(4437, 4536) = 0.543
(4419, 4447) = 0.518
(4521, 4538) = 0.523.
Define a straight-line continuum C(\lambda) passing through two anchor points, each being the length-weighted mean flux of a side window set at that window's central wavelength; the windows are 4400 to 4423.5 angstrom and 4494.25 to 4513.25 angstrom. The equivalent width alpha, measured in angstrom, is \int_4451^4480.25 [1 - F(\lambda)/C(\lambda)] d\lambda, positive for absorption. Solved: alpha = 0.9 angstrom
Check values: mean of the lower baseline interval 0.504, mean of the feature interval 0.529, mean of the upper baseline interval 0.576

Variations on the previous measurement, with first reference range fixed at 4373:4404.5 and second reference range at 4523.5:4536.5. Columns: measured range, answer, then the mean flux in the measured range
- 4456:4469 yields 0.05 angstrom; 0.489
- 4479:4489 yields -1.41 angstrom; 0.566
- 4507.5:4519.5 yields -1.85 angstrom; 0.582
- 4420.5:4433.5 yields -1.60 angstrom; 0.54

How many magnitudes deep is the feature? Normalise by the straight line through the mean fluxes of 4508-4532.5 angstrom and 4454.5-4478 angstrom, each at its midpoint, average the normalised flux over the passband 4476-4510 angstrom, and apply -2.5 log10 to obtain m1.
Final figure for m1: -0.07 mag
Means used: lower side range 0.526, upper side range 0.55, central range 0.571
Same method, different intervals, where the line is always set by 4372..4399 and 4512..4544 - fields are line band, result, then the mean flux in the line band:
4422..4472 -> 0.01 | 0.514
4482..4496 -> 0.01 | 0.543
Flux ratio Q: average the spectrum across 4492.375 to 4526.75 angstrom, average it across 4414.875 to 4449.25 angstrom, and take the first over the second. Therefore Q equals 1.12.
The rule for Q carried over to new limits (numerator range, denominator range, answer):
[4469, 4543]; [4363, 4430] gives 1.12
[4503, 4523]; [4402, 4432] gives 1.13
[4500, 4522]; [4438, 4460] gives 1.19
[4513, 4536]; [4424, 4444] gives 1.05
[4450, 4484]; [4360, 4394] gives 1.07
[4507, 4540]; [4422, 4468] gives 1.08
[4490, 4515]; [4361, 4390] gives 1.14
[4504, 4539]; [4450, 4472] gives 1.09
